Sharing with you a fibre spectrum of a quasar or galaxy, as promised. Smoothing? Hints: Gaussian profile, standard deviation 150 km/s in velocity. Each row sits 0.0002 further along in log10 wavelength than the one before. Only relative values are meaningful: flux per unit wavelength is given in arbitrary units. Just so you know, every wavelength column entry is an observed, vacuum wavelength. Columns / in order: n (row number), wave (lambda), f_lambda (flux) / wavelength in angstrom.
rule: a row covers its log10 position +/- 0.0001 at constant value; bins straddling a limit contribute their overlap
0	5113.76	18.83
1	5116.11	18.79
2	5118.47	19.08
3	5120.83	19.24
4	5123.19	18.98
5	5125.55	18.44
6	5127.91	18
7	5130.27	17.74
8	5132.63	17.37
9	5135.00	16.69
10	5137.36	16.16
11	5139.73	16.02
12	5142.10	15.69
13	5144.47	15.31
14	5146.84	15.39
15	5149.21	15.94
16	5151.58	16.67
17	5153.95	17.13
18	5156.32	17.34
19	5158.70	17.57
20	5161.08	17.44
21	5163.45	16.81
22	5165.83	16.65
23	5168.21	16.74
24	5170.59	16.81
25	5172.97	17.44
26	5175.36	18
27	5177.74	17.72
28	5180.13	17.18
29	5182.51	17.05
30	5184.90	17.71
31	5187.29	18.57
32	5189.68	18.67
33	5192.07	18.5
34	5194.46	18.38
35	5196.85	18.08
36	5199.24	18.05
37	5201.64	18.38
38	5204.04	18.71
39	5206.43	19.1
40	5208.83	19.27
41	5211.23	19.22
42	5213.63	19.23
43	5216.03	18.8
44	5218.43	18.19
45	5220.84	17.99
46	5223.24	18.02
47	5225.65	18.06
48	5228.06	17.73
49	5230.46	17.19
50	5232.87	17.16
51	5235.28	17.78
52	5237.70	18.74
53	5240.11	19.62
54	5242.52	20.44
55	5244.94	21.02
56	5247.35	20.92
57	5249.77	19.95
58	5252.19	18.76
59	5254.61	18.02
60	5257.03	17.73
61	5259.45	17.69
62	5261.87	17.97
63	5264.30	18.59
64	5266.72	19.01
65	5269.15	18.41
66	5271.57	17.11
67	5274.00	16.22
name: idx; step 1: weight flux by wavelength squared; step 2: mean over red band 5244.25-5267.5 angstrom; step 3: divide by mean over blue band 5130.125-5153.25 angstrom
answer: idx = 1.22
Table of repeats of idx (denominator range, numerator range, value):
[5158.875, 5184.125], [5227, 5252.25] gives 1.14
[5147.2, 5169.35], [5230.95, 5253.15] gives 1.18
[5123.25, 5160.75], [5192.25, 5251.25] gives 1.15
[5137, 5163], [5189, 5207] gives 1.14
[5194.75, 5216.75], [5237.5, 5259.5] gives 1.05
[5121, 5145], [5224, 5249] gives 1.14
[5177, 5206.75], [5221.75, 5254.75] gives 1.06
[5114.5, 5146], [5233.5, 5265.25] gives 1.14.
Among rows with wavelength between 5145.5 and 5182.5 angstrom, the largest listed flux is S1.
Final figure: 18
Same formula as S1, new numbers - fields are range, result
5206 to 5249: 21.02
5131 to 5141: 17.37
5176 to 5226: 19.27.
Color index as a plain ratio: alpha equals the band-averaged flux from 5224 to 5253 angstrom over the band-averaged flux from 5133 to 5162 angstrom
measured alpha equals 1.15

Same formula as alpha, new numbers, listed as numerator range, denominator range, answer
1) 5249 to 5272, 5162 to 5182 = 1.07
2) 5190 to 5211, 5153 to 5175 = 1.09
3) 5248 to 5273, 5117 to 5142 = 1.04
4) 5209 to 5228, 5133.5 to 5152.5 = 1.16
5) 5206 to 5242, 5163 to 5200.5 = 1.04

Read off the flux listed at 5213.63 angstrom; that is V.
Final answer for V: 19.23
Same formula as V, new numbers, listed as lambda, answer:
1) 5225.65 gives 18.06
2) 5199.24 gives 18.05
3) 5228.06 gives 17.73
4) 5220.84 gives 17.99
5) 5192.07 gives 18.5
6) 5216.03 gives 18.8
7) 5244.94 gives 21.02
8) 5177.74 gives 17.72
